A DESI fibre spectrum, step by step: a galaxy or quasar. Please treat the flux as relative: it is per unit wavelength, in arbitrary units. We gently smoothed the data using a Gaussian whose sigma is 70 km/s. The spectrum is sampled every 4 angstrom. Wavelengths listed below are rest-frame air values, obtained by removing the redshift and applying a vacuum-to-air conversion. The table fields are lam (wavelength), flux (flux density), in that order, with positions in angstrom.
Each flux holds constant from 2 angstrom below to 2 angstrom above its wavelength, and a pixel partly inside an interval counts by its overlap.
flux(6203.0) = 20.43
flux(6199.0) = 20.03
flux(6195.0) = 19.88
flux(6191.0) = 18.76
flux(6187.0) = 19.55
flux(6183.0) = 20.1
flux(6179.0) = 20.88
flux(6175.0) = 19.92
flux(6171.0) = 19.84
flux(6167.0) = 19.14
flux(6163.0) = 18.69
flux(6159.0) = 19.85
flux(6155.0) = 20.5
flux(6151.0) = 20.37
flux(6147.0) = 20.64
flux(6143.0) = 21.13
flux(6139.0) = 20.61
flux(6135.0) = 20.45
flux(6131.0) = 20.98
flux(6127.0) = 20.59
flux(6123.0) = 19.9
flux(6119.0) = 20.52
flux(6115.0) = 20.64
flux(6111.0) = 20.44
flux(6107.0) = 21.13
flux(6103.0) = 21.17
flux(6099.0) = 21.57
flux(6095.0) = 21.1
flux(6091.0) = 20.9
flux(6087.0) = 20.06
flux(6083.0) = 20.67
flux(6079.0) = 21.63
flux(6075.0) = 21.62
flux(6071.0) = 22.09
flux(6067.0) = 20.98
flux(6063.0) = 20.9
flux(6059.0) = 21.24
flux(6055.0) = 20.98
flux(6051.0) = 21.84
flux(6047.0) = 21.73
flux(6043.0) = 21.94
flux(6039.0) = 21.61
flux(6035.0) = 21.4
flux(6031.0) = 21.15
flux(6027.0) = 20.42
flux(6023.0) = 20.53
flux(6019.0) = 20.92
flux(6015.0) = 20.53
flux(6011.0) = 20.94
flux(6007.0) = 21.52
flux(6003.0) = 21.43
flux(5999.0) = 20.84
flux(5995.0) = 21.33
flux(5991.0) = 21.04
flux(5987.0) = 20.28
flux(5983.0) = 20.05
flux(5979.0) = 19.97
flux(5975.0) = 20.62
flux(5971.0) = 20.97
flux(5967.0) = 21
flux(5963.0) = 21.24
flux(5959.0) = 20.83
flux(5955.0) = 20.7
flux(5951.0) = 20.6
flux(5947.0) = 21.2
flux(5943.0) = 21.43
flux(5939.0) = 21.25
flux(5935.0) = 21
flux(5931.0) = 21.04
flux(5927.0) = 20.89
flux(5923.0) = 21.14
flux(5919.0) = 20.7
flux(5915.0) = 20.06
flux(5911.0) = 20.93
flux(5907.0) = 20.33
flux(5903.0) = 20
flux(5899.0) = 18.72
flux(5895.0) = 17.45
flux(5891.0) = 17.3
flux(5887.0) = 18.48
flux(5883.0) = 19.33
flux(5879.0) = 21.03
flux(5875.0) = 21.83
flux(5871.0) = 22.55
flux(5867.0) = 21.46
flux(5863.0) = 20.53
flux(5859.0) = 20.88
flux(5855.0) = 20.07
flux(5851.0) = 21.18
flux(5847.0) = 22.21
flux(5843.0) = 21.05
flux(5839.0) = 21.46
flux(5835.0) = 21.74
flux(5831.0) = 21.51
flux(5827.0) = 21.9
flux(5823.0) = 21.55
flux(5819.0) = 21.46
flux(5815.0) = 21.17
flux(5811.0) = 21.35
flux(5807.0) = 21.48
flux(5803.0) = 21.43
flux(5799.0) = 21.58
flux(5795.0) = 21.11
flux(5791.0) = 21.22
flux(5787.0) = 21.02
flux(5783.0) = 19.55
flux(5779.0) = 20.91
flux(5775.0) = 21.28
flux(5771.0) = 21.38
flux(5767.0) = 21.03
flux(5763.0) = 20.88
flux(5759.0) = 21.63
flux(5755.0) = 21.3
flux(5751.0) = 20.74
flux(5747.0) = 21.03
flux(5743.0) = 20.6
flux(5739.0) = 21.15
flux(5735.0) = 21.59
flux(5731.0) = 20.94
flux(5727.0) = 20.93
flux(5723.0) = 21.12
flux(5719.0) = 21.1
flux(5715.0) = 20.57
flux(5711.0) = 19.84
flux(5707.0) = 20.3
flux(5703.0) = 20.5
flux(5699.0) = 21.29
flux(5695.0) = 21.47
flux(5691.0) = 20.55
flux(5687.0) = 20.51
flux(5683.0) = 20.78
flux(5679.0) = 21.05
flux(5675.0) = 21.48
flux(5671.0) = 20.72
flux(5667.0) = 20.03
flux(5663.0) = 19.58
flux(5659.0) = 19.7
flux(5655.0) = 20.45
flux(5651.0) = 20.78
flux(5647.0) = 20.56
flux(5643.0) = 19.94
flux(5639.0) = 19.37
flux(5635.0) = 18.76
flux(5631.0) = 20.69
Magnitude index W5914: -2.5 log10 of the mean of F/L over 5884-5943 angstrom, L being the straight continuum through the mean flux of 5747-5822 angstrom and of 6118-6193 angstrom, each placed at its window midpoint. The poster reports 0.04 mag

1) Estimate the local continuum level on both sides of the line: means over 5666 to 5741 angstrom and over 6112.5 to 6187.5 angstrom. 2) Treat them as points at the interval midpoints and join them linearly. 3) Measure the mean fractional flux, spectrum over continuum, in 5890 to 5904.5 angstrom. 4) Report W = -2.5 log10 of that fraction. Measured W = 0.12 mag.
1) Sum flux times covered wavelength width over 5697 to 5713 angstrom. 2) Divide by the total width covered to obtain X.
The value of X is 20.5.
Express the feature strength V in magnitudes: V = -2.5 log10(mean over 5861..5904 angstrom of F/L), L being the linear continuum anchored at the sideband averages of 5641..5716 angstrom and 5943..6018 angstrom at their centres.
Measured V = 0.047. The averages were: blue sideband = 20.5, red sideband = 20.9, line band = 19.9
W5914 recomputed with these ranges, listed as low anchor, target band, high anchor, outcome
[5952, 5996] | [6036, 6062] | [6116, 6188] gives -0.05 mag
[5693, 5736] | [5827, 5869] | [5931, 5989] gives -0.02 mag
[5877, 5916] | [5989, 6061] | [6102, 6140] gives -0.06 mag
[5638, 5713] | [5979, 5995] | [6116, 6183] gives -0.01 mag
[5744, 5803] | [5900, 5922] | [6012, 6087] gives 0.04 mag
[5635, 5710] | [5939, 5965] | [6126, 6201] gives -0.04 mag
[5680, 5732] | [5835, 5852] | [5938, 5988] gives -0.04 mag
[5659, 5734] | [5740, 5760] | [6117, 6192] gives -0.02 mag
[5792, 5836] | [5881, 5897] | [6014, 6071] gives 0.18 mag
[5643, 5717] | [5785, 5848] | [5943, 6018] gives -0.04 mag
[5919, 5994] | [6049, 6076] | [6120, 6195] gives -0.05 mag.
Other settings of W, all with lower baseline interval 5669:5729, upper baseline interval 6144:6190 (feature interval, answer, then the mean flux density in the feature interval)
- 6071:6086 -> -0.064 mag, 21.3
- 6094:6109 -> -0.062 mag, 21.3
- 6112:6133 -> -0.026 mag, 20.5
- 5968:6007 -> -0.026 mag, 20.8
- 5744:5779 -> -0.022 mag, 21.1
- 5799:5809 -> -0.044 mag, 21.5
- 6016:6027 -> -0.023 mag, 20.7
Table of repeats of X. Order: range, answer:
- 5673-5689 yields 21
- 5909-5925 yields 20.7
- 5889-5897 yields 17.4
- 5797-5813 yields 21.5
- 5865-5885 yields 21.2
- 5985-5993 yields 20.7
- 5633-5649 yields 19.7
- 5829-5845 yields 21.4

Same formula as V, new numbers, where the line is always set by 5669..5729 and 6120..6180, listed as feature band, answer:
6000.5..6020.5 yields -0.03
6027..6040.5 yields -0.04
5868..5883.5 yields -0.04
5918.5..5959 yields -0.03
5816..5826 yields -0.04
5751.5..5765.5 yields -0.02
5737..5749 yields -0.01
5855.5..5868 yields -0.01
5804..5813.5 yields -0.04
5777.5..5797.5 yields 0.00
